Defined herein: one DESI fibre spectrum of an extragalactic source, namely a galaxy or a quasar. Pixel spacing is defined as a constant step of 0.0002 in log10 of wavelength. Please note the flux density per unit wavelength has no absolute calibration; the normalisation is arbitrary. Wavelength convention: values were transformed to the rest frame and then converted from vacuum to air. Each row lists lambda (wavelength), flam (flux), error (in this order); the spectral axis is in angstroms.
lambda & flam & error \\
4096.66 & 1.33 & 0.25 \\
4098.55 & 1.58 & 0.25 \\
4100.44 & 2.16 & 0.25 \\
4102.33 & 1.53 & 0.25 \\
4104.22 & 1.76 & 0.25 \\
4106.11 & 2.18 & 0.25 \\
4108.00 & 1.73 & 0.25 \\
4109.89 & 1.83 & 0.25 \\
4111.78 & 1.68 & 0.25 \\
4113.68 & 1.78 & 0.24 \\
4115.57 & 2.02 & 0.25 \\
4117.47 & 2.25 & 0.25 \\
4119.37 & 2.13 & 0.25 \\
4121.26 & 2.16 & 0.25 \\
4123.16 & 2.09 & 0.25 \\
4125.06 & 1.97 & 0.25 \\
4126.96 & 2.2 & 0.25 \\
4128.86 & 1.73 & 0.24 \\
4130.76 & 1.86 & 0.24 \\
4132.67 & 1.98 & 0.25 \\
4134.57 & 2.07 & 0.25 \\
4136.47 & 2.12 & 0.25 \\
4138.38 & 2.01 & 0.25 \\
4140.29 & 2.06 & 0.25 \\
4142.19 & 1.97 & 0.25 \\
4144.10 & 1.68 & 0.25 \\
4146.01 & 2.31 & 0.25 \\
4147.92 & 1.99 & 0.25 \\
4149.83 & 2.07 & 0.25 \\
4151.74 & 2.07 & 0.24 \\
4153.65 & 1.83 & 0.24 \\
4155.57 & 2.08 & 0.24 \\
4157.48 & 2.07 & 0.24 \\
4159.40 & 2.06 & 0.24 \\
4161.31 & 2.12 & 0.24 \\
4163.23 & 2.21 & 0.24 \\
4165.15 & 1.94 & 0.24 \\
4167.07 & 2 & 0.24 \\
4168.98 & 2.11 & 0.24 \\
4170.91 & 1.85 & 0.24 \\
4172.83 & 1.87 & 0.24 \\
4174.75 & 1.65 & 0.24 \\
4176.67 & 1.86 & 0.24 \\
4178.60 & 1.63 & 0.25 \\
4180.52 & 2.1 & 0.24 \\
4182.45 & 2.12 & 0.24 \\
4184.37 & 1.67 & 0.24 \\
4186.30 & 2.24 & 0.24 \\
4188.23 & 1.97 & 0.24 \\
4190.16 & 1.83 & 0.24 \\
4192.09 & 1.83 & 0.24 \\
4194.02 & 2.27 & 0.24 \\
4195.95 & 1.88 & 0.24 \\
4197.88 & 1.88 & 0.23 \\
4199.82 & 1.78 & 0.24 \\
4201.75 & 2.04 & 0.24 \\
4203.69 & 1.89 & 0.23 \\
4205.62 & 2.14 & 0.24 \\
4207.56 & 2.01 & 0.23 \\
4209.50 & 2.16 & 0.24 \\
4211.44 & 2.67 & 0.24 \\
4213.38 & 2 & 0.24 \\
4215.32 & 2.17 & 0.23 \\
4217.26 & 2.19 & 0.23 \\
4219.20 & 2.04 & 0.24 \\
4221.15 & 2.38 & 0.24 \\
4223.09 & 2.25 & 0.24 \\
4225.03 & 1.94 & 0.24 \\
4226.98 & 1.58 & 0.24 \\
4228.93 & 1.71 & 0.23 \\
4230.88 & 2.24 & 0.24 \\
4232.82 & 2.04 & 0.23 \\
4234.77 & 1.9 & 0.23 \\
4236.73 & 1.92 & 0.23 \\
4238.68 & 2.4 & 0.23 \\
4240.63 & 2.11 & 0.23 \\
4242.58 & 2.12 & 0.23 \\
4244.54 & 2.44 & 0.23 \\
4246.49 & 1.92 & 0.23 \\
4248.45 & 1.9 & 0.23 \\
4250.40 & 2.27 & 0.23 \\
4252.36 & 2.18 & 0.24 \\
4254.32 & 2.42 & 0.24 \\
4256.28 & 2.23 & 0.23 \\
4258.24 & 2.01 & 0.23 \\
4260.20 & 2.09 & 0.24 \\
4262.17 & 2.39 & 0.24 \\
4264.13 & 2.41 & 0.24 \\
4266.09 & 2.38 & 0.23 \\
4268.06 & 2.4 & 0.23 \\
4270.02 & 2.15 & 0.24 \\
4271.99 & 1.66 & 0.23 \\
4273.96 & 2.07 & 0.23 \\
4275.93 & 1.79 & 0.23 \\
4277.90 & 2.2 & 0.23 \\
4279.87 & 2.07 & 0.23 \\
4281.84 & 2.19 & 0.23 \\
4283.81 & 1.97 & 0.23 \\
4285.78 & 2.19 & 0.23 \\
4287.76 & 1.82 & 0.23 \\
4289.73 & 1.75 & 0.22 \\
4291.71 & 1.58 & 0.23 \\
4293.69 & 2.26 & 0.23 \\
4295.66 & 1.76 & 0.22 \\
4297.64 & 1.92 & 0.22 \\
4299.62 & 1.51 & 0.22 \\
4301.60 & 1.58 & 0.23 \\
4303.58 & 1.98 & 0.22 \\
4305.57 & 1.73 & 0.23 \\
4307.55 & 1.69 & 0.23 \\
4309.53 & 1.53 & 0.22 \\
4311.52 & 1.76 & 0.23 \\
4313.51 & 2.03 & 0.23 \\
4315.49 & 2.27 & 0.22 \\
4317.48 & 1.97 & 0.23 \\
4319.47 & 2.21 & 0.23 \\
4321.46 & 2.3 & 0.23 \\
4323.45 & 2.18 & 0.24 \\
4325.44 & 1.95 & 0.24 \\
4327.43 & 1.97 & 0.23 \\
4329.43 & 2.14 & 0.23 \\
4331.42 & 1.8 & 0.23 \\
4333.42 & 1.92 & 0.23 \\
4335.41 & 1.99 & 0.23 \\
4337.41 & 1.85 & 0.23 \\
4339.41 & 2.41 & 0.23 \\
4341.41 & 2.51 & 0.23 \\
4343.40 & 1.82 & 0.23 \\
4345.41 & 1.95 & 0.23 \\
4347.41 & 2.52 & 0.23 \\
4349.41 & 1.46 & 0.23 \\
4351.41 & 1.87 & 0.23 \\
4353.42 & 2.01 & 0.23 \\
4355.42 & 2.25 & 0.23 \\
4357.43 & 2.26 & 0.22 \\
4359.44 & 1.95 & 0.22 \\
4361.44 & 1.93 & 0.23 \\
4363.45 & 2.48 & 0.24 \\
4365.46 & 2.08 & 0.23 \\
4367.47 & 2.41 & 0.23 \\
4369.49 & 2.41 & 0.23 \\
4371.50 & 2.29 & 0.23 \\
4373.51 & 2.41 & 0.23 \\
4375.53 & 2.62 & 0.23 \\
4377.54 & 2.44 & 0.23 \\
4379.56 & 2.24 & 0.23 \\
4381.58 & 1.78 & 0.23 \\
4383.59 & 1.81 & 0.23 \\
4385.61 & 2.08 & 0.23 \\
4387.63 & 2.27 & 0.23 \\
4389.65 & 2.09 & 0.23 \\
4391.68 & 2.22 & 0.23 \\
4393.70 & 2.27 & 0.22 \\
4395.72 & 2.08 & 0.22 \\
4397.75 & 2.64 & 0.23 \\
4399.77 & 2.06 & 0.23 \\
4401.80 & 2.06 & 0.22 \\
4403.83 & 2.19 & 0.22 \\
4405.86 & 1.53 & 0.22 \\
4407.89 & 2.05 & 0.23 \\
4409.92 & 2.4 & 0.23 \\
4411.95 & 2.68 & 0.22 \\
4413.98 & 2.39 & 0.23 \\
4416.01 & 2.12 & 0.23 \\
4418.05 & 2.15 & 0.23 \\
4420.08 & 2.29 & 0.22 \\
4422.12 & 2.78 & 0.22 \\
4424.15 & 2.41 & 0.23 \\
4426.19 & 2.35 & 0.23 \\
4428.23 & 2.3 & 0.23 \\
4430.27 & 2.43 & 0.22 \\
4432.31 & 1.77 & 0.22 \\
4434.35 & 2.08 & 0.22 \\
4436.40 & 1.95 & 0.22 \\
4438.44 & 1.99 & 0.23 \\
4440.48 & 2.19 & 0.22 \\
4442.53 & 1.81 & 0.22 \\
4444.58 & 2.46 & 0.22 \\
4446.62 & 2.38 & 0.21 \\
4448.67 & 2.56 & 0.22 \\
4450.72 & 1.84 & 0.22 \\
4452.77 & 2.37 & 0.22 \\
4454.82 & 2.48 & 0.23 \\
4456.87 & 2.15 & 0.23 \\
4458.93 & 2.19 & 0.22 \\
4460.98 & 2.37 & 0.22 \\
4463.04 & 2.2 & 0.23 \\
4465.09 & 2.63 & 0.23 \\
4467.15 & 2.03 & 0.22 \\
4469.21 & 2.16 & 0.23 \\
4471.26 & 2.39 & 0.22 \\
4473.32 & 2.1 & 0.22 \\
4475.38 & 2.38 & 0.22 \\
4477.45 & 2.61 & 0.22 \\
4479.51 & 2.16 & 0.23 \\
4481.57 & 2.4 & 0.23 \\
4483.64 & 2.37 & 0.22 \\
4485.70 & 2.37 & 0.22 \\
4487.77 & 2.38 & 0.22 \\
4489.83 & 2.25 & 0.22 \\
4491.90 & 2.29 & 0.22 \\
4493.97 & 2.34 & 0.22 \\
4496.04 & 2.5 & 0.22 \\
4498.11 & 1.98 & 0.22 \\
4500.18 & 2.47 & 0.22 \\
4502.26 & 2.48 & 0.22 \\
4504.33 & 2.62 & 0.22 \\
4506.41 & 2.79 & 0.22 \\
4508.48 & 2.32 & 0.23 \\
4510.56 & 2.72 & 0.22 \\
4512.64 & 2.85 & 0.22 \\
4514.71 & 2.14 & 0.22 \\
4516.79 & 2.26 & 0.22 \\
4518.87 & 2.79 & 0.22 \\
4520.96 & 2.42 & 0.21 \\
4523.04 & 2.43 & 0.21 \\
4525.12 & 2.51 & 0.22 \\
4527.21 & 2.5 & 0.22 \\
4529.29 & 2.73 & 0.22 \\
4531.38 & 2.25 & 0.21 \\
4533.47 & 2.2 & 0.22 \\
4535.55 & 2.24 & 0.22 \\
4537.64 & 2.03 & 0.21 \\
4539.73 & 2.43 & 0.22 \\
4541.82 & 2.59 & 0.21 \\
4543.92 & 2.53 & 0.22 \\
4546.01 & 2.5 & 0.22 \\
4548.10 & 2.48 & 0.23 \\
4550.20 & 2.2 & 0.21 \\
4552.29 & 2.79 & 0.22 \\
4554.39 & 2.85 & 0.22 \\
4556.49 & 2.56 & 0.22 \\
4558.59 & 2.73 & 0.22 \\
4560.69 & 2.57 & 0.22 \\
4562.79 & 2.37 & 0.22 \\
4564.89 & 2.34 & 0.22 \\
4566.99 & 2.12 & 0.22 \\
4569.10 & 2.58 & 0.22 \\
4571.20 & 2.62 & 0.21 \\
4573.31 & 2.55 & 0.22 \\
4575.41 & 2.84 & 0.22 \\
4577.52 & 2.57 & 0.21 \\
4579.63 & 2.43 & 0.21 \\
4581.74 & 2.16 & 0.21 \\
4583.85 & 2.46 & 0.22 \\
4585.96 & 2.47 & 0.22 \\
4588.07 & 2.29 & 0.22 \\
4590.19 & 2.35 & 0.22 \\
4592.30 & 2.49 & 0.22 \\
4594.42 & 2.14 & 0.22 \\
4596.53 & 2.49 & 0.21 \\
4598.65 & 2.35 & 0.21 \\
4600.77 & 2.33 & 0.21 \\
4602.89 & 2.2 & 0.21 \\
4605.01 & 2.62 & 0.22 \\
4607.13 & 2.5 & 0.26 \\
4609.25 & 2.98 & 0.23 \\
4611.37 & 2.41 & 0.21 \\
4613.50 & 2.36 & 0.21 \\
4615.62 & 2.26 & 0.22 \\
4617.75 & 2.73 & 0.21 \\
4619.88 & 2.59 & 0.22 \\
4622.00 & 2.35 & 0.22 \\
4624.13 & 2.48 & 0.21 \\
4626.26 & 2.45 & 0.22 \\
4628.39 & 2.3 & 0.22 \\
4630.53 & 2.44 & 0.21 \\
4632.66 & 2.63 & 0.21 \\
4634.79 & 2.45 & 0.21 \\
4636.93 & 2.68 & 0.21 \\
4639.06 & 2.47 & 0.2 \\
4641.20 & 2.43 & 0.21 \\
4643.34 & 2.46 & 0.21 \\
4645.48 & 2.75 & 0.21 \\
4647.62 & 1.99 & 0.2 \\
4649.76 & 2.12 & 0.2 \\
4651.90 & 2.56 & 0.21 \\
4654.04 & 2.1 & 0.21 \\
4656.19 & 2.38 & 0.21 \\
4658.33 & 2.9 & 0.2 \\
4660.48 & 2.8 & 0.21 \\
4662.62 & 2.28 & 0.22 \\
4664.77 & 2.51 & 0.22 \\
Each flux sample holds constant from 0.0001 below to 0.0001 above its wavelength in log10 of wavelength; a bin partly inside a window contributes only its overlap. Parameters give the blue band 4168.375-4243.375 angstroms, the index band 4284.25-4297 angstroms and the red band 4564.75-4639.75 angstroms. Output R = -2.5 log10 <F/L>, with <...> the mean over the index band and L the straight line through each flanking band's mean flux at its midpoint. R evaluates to 0.11 mag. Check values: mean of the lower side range 2.01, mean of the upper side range 2.46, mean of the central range 1.9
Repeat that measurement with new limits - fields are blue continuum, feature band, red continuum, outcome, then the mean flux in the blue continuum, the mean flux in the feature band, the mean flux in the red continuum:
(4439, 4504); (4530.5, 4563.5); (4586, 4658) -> -0.04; 2.3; 2.46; 2.43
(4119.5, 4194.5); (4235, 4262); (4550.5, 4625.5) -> -0.03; 1.99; 2.15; 2.48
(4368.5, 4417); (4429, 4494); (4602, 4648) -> 0.02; 2.21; 2.25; 2.49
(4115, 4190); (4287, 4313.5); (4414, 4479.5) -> 0.20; 2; 1.77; 2.26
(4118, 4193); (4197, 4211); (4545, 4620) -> 0.02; 1.99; 2.01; 2.48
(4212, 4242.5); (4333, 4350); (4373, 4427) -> 0.06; 2.07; 2.07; 2.24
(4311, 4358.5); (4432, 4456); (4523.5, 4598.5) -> 0.04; 2.06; 2.17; 2.45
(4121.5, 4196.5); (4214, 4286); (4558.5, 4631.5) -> -0.02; 1.99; 2.12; 2.45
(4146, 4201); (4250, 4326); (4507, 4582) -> 0.06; 1.97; 2.02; 2.48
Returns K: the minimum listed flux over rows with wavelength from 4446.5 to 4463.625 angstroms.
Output 1.84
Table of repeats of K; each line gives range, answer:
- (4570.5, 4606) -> 2.14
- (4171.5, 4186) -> 1.63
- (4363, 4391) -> 1.78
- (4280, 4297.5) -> 1.58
